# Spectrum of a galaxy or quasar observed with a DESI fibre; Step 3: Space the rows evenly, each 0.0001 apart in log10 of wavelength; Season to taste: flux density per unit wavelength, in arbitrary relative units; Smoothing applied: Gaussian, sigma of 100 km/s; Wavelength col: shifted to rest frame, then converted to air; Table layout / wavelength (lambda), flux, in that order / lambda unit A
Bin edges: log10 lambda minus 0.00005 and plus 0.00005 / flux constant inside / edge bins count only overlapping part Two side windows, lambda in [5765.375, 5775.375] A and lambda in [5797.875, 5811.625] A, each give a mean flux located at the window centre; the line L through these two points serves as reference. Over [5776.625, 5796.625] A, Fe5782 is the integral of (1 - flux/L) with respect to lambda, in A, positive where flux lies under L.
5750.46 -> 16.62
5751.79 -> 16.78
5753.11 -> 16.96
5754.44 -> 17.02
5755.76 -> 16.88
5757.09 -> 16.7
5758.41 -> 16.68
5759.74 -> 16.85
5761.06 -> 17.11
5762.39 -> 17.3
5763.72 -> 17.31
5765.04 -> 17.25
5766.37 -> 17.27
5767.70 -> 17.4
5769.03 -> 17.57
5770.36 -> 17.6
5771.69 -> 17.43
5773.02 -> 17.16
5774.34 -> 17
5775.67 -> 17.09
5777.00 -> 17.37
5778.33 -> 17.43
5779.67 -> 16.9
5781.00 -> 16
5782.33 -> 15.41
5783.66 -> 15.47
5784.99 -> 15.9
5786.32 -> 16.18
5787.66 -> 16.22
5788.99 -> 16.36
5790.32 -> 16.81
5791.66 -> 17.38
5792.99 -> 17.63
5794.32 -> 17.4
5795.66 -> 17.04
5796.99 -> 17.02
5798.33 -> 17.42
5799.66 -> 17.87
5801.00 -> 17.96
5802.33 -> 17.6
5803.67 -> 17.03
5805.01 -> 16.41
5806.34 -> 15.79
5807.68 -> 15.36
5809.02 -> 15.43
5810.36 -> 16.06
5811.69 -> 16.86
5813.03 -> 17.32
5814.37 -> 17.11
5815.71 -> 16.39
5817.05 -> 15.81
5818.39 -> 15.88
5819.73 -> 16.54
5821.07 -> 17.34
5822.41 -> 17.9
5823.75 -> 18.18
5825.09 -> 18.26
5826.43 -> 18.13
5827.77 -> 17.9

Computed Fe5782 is 0.5 A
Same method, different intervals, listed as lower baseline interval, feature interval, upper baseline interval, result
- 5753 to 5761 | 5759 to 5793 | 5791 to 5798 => 0.4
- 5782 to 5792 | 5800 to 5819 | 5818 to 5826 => 0.5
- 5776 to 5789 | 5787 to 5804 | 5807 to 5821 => -0.9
